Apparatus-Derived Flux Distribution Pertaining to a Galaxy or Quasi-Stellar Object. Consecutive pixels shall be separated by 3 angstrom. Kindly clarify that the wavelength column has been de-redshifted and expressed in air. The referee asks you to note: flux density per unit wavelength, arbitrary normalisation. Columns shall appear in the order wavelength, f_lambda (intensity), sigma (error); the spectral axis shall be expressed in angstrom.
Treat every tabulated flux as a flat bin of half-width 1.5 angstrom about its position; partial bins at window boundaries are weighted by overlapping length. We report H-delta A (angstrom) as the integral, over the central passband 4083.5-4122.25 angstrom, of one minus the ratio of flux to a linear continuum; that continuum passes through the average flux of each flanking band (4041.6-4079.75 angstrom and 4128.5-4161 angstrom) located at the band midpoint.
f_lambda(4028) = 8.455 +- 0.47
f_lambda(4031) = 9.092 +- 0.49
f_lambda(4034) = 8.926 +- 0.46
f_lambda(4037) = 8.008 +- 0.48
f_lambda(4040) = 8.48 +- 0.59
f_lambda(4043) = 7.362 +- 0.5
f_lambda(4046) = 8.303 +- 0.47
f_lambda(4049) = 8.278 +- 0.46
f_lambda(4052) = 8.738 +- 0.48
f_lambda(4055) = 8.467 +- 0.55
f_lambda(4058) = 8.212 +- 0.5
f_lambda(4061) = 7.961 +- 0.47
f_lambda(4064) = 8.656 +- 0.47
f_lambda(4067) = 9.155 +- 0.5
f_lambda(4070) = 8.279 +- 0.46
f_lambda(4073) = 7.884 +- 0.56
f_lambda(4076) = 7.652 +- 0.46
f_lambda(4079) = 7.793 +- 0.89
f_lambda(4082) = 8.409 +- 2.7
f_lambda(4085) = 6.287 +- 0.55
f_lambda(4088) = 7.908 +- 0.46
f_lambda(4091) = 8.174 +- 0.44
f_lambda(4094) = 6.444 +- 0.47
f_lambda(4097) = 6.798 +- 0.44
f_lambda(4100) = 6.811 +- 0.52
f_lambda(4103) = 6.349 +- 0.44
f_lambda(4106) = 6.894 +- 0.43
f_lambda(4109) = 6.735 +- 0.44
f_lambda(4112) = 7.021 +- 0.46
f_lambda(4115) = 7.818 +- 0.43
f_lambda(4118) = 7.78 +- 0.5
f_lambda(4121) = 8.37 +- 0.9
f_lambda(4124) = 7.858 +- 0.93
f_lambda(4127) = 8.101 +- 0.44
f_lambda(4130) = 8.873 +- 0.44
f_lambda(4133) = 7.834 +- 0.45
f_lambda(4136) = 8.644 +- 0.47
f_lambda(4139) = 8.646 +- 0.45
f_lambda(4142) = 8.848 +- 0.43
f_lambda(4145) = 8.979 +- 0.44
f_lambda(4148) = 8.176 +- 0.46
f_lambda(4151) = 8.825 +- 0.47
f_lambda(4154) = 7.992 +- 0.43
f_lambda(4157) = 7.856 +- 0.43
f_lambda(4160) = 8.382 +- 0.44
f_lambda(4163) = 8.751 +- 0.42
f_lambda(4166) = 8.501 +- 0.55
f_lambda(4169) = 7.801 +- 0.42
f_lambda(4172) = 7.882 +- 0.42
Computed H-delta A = 5.4 angstrom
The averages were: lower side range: 8.22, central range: 7.18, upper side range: 8.46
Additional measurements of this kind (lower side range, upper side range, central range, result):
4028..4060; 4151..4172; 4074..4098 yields 2.52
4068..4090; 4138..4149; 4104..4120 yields 1.93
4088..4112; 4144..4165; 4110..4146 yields -2.28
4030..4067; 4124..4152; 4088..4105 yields 2.92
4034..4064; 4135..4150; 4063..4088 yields 1.13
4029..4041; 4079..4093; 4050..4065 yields -0.36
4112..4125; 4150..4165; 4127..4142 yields -0.81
